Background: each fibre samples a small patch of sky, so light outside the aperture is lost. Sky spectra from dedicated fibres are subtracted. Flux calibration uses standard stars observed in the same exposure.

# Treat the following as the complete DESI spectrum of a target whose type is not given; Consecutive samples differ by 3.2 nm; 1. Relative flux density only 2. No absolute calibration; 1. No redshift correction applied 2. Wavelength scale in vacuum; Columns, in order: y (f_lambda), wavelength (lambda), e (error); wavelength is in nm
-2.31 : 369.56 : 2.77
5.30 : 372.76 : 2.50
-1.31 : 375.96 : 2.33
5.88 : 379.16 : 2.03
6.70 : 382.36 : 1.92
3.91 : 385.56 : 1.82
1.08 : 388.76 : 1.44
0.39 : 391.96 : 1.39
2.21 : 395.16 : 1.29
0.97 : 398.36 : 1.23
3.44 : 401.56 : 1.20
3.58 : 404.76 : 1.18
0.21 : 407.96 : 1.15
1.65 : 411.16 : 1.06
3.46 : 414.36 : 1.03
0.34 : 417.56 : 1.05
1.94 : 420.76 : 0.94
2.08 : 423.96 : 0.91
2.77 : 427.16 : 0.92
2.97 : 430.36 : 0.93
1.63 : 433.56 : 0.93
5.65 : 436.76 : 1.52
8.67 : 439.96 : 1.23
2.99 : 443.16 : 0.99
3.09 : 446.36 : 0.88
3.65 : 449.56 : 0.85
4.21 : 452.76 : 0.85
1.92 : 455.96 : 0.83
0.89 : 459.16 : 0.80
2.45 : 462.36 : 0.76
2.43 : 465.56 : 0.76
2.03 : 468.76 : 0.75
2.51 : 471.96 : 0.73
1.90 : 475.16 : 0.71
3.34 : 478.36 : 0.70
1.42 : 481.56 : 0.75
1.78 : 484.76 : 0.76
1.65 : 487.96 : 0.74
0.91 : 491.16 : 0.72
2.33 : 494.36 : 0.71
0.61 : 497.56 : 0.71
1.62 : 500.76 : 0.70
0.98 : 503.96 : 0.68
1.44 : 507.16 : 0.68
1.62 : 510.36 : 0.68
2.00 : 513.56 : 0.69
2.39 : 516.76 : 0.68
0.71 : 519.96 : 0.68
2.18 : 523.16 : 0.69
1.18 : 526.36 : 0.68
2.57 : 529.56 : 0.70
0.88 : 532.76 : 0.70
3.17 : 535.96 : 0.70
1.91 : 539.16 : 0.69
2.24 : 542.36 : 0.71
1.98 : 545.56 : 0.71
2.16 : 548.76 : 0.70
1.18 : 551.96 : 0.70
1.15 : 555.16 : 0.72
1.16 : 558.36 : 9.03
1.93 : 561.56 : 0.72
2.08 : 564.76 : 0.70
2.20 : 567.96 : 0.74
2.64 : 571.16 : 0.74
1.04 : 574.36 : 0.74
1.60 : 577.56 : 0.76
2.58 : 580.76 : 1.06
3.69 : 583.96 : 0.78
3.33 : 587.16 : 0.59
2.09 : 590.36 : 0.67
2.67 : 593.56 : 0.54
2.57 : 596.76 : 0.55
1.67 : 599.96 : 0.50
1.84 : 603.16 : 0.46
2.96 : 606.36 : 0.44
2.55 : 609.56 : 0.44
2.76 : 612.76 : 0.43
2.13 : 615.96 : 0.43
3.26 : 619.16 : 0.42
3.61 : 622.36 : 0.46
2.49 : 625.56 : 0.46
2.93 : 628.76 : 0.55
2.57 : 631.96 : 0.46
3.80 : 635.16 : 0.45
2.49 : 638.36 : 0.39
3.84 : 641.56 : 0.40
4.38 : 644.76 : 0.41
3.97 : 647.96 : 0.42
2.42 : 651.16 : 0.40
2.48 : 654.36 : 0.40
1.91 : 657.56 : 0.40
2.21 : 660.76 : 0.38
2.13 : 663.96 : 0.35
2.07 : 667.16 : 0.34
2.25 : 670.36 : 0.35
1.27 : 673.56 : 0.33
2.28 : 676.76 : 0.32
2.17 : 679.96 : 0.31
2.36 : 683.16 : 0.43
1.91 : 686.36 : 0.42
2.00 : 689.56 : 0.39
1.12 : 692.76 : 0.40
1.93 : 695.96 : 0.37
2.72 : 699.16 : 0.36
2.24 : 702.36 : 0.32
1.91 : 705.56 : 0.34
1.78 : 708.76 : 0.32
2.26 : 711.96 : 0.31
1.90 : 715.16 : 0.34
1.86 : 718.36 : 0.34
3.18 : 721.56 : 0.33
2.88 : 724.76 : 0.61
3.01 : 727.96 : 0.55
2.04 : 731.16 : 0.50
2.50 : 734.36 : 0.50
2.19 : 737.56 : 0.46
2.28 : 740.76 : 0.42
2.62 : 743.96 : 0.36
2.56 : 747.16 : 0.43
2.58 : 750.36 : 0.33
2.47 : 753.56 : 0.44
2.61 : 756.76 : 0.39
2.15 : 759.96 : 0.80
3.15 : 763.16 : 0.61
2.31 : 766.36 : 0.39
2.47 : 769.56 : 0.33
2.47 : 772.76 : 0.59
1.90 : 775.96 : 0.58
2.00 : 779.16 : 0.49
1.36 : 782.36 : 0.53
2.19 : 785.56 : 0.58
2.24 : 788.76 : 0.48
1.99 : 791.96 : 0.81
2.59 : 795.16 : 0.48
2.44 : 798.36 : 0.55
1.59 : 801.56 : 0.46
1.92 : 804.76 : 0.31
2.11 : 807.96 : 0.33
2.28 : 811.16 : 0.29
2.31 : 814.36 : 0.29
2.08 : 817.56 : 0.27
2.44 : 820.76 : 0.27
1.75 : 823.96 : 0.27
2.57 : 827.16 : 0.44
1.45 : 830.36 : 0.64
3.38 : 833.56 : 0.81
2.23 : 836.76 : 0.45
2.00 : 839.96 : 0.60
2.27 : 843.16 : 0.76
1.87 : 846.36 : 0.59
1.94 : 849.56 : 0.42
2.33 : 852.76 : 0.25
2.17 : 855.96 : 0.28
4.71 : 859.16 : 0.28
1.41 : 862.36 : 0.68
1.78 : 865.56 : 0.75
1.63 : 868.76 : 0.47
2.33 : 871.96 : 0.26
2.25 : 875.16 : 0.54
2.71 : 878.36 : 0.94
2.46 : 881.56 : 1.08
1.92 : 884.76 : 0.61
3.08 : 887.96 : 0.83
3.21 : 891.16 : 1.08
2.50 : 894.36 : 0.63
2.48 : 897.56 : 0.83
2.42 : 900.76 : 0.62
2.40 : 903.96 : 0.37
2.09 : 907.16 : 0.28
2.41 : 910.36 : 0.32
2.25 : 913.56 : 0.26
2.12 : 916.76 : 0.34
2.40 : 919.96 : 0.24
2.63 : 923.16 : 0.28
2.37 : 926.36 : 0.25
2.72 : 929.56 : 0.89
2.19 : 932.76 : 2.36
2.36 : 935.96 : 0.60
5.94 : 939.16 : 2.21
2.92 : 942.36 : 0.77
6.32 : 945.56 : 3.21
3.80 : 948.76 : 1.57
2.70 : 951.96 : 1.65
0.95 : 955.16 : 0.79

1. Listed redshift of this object 0.31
